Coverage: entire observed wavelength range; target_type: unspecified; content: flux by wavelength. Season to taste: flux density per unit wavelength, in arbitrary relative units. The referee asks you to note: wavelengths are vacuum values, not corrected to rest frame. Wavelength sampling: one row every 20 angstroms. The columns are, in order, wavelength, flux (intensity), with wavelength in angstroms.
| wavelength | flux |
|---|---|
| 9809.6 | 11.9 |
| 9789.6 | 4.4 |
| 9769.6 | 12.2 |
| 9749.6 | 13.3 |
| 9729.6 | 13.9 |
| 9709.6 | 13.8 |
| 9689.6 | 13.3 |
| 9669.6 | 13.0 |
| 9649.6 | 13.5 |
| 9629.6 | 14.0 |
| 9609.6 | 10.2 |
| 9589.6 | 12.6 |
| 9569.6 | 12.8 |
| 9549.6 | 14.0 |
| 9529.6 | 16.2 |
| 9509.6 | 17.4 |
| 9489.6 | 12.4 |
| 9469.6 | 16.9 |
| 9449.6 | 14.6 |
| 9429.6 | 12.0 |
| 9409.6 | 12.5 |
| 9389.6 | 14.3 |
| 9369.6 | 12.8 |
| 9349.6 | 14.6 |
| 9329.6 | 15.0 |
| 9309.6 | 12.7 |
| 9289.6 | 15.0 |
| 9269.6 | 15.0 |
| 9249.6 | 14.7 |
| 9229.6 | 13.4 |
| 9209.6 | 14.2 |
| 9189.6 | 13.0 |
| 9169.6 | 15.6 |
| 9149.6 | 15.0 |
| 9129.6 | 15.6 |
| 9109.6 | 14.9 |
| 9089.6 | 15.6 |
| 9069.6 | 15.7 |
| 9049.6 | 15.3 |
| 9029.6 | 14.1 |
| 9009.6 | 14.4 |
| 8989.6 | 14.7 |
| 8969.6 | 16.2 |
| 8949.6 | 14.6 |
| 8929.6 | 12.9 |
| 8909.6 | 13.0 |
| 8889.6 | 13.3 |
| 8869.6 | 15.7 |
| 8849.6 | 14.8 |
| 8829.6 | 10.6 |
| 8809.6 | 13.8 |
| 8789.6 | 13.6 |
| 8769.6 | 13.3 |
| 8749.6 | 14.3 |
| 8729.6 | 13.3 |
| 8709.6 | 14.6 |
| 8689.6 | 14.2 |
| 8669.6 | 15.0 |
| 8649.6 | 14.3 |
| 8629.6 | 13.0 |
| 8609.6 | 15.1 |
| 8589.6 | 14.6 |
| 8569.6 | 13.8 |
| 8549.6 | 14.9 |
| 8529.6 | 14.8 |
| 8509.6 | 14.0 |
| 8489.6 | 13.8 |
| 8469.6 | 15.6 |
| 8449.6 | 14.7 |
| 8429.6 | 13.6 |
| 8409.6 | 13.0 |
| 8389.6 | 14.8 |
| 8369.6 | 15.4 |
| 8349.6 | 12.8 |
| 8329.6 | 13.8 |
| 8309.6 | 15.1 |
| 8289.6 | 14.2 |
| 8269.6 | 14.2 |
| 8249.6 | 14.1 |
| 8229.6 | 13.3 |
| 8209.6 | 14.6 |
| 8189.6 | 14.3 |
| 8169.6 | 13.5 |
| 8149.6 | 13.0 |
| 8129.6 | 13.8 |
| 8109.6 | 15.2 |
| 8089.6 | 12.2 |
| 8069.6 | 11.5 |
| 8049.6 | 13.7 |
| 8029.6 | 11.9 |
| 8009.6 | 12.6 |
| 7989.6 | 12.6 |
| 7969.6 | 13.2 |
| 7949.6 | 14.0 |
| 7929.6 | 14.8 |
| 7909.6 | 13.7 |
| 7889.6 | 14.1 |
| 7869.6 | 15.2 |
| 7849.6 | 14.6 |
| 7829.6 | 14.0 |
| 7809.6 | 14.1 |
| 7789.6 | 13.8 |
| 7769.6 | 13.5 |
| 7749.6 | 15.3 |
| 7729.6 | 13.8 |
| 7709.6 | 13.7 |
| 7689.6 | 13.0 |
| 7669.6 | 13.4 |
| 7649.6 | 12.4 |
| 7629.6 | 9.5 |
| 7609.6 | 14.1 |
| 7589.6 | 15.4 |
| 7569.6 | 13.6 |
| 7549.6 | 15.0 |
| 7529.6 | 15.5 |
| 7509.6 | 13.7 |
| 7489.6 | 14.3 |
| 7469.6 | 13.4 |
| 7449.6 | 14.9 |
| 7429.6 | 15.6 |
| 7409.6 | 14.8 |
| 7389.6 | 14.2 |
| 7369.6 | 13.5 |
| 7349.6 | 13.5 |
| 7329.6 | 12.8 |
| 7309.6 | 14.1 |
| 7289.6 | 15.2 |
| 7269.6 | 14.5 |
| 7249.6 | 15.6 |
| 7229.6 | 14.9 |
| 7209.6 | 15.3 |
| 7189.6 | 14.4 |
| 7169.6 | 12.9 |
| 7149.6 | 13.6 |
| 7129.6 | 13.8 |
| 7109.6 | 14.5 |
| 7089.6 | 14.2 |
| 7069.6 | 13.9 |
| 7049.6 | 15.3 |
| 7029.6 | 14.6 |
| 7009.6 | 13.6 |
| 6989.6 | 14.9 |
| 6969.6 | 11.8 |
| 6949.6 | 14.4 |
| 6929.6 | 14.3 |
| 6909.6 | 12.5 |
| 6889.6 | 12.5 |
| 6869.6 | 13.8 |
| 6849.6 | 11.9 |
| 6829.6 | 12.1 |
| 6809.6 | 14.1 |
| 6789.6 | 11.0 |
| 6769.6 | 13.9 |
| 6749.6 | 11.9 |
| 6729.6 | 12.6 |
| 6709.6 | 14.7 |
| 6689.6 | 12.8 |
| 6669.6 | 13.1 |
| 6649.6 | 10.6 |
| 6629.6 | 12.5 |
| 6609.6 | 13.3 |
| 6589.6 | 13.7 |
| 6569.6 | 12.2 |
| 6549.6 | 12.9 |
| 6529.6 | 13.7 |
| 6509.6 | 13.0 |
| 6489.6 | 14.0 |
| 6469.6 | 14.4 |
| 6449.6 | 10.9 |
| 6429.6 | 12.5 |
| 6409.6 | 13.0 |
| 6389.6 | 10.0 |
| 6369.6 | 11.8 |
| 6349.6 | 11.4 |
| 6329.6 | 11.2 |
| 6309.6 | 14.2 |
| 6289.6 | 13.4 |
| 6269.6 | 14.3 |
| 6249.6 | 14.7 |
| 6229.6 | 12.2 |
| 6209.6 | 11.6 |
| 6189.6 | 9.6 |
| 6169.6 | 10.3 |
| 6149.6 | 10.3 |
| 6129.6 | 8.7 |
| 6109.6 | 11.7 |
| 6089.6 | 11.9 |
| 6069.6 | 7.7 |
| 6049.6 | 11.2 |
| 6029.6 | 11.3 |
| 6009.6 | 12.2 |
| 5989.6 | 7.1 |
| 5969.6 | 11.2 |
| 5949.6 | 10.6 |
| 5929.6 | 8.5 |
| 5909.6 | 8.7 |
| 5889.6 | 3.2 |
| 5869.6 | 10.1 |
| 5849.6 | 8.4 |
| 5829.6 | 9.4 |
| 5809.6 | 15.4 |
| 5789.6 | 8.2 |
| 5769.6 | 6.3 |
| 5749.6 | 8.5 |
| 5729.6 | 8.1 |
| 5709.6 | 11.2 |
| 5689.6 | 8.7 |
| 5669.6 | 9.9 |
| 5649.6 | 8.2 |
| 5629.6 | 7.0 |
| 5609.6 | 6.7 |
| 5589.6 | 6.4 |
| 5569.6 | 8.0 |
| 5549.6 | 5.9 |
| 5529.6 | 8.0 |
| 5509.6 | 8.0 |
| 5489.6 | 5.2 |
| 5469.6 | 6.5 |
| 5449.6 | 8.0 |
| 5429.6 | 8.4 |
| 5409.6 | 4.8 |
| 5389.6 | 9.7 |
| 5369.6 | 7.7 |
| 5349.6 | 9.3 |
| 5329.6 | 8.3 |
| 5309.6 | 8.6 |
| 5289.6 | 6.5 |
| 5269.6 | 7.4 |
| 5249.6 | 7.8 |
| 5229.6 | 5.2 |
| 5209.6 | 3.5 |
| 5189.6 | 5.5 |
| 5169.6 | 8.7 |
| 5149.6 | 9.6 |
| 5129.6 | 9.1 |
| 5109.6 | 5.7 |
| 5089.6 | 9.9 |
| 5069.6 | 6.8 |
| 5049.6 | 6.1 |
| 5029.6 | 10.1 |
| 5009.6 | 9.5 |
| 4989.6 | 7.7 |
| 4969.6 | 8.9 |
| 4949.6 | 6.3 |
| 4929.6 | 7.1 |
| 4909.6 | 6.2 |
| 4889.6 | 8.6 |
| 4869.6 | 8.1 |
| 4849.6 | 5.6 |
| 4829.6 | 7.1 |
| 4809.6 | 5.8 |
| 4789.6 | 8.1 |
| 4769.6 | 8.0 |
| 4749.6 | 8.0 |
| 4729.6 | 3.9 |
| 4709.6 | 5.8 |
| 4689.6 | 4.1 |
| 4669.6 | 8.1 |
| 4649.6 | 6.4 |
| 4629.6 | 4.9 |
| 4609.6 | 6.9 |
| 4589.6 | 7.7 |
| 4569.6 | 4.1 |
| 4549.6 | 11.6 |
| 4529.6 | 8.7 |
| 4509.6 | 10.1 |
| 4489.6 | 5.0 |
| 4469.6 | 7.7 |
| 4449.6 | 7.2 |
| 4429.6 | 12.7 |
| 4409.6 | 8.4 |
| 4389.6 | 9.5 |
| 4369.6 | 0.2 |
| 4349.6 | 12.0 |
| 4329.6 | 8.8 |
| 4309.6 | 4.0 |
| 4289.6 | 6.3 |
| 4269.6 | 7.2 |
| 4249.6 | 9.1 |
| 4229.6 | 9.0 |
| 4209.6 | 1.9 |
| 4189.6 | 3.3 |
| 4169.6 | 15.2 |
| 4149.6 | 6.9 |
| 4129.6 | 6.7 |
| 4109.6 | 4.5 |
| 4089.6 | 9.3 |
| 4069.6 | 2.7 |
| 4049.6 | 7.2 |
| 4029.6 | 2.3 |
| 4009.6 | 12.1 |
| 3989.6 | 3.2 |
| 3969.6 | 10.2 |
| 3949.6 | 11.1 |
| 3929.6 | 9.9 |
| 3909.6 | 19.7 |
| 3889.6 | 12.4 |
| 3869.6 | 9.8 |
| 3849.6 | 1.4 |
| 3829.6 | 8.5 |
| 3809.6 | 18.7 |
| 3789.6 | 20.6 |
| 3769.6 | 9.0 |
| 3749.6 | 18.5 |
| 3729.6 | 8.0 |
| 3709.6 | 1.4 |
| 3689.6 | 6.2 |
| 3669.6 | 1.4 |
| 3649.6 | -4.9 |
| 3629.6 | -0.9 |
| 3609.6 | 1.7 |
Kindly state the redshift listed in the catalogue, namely 0.560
